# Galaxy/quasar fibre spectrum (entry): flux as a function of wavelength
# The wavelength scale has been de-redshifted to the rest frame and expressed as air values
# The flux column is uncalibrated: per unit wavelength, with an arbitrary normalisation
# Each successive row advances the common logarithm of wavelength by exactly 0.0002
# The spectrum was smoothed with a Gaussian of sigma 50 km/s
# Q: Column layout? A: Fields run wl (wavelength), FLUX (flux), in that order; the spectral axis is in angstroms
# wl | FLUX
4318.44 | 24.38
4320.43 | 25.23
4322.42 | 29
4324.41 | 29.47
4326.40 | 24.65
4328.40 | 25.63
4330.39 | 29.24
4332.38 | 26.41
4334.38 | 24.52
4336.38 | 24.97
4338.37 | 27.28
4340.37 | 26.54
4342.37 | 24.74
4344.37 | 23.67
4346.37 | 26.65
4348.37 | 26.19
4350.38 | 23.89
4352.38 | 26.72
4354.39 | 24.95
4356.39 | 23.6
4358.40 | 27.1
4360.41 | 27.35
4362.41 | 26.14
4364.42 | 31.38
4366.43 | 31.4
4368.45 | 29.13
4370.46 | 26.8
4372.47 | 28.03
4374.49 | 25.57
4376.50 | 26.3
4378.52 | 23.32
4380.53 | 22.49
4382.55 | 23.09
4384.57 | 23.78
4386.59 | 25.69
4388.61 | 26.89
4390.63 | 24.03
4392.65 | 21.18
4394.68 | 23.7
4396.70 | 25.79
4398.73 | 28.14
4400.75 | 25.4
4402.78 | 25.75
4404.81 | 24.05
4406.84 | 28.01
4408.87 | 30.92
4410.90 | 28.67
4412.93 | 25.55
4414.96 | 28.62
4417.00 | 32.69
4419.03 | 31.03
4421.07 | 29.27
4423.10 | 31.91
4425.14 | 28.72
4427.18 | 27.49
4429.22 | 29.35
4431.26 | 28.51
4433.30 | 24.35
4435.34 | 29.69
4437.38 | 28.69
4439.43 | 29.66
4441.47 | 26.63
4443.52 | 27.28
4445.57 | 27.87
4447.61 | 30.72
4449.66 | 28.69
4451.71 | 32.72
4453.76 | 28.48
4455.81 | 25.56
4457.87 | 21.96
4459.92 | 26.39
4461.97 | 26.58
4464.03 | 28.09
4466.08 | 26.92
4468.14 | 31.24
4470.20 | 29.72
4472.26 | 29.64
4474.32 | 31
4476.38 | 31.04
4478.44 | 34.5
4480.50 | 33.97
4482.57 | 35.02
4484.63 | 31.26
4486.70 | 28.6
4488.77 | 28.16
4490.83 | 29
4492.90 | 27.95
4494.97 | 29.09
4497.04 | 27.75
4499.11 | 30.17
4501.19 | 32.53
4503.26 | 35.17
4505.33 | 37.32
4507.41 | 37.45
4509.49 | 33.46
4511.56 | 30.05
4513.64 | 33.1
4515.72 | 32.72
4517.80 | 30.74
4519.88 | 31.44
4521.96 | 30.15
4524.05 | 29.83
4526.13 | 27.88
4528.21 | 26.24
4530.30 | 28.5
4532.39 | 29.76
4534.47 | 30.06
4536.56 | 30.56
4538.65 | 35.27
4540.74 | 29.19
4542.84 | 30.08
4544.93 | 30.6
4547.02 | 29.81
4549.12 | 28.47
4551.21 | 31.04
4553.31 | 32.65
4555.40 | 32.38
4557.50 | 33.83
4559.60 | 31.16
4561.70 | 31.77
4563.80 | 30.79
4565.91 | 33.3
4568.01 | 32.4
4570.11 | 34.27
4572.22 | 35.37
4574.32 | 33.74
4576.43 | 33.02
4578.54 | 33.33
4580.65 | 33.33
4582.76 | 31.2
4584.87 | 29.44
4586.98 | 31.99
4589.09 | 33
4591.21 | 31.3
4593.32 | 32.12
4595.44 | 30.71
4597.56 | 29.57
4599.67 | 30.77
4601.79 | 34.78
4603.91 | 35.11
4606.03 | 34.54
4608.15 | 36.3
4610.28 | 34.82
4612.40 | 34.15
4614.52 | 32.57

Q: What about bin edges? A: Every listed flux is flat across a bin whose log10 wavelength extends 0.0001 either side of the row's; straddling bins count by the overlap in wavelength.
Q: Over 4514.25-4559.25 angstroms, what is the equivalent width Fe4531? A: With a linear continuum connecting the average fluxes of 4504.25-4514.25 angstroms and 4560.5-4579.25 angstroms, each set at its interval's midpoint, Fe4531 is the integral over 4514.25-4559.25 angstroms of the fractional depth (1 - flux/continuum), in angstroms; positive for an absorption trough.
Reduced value 4.3 angstroms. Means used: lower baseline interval 34.3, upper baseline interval 33.1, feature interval 30.6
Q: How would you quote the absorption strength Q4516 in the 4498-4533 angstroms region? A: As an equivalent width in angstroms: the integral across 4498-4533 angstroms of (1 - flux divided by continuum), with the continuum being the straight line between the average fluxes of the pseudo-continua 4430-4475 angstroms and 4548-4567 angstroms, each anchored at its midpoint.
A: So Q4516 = -1.5 angstroms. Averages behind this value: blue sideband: 28.2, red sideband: 31.7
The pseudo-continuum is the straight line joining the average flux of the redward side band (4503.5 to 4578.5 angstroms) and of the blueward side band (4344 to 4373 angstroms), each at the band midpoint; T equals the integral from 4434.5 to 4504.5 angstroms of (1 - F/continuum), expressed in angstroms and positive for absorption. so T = 0.9 angstroms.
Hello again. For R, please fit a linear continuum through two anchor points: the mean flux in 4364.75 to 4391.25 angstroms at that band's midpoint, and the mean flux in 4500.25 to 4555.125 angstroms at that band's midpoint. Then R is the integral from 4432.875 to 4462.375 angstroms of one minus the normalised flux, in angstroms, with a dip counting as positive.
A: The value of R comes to 0.7 angstroms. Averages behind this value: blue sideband 26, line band 27.8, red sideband 31.3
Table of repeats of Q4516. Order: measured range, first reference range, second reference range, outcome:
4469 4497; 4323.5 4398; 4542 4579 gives -0.8 angstroms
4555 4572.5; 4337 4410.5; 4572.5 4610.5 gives -0.5 angstroms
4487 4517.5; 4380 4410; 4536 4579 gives -1.9 angstroms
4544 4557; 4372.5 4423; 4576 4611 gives 0.1 angstroms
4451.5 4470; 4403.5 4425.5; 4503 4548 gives 1.6 angstroms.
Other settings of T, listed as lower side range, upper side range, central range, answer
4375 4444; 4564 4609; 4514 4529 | 0.28 angstroms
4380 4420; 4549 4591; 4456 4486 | -0.83 angstroms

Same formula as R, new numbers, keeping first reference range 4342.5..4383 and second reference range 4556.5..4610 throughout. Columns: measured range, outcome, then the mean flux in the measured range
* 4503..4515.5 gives -1.53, 34.3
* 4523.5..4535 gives 0.93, 28.6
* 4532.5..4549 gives 0.44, 30.6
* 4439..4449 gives 0.08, 28.4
